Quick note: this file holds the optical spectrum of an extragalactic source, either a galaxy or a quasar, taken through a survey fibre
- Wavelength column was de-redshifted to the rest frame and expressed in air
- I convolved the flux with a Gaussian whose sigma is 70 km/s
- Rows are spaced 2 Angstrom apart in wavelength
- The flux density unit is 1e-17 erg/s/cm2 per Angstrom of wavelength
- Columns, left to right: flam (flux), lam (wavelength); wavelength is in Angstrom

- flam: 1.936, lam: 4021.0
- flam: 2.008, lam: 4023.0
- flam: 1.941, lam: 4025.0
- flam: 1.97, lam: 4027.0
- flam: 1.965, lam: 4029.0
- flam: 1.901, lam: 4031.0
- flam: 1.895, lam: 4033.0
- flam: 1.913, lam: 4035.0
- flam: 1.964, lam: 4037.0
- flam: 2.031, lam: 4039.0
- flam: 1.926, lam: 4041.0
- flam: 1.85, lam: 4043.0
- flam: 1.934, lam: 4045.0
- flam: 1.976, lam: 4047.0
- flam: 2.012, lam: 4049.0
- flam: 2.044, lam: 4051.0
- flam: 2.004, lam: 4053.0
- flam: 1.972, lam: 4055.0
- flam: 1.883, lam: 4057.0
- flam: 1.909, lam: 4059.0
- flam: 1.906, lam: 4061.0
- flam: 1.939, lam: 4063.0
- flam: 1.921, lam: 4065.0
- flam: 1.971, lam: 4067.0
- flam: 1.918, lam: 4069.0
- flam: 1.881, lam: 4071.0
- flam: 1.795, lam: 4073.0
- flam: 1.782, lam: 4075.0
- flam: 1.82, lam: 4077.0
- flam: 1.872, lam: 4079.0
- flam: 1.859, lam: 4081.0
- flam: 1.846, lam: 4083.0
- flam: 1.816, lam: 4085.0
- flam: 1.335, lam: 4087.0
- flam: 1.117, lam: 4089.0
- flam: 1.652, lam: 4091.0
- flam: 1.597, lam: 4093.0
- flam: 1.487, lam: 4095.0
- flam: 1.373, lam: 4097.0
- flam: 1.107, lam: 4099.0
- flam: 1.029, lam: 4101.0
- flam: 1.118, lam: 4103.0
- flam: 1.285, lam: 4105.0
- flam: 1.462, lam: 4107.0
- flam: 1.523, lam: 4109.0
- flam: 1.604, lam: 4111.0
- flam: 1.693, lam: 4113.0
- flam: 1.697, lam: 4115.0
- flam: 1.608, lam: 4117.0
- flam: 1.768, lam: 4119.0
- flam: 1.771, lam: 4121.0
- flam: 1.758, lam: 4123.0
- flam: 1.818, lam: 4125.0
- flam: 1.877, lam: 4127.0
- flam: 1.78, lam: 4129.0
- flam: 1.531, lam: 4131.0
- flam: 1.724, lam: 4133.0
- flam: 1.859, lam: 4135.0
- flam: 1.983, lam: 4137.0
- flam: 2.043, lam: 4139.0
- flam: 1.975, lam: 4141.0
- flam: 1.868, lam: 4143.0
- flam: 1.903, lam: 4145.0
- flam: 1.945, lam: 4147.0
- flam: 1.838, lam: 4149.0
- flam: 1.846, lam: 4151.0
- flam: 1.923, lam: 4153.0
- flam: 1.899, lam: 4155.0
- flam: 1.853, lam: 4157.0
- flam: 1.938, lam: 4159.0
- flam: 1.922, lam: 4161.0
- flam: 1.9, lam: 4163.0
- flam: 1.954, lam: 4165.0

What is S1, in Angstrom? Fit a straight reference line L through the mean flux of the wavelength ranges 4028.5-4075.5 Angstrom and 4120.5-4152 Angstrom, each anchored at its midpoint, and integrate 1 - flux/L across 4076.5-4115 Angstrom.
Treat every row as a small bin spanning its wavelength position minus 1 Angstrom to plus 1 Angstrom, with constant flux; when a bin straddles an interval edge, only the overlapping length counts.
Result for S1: 7.78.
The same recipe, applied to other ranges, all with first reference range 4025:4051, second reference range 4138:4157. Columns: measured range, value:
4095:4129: 6.8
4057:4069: 0.1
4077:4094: 2.5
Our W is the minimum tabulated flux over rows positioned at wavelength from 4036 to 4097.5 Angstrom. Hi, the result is 1.117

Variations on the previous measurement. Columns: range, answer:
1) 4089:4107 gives 1.029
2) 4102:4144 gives 1.118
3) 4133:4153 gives 1.724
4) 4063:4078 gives 1.782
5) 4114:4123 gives 1.608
